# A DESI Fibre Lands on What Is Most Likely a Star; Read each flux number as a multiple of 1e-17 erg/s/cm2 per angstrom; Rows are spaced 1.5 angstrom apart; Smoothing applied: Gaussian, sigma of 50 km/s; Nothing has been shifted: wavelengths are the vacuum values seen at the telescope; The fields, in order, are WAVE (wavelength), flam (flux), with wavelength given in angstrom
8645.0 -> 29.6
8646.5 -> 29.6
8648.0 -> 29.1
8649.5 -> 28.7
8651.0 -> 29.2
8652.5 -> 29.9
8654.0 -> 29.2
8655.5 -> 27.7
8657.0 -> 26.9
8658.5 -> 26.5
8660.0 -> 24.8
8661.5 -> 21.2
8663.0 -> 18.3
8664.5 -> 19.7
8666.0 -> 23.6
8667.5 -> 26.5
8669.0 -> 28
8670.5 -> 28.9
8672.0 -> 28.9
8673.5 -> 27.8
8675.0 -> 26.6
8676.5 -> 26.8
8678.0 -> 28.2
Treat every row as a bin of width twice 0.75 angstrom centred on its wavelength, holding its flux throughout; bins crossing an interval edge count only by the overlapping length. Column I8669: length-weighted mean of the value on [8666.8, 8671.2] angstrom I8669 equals 27.8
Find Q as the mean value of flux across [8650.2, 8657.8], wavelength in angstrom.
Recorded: 28.6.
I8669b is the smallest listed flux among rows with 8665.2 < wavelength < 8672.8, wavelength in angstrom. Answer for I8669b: 23.6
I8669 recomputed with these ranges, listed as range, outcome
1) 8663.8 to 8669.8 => 24.5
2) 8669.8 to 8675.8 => 28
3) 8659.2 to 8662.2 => 23.1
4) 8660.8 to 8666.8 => 20.7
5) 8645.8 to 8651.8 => 29.2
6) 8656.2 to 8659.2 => 26.7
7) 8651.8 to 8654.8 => 29.5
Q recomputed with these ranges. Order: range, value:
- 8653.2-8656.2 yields 28.5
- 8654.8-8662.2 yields 25.4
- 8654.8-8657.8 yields 27.3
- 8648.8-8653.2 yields 29.3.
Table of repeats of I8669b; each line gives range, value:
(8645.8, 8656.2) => 27.7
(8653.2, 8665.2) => 18.3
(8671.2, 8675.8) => 26.6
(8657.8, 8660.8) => 24.8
